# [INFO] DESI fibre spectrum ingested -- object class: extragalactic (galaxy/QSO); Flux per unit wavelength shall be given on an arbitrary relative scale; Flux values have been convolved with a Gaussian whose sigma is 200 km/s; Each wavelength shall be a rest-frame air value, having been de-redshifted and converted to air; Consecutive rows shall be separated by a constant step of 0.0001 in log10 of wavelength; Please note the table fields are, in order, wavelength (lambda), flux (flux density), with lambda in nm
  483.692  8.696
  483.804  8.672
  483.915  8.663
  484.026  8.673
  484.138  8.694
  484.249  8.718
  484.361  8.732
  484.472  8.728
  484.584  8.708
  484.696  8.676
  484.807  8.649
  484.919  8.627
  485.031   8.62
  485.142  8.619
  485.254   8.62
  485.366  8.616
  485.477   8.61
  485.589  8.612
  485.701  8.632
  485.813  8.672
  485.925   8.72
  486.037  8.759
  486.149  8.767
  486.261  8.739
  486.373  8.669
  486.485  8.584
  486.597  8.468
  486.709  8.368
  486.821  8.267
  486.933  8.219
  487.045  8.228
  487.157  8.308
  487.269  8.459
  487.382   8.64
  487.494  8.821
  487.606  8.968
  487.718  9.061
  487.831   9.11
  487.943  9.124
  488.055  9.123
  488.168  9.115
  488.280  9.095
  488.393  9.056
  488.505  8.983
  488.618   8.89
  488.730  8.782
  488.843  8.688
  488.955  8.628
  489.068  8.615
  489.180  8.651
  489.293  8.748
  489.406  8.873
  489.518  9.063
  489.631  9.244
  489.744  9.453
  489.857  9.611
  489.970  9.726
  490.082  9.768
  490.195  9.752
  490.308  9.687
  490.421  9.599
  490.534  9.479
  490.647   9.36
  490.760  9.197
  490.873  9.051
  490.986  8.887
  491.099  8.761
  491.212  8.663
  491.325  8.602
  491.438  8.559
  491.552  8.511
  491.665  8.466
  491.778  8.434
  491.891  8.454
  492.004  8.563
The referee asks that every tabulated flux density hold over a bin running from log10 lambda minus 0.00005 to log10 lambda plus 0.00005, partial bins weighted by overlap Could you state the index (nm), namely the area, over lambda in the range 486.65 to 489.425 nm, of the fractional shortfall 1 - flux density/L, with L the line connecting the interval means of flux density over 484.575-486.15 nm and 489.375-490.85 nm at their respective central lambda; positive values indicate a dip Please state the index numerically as 0.11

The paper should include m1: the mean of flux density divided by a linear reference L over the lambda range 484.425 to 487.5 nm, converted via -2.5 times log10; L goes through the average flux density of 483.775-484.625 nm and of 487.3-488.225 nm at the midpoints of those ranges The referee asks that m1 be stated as 0.03 mag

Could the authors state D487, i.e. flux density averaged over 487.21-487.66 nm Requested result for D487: 8.72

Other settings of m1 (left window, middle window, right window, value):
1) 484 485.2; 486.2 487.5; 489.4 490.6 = 0.07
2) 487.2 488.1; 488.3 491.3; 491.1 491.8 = -0.05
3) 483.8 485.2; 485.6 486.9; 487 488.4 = 0.02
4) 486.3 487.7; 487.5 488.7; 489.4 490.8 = -0.02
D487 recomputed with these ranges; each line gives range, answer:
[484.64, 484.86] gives 8.68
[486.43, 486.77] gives 8.47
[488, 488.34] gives 9.09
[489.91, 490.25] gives 9.76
